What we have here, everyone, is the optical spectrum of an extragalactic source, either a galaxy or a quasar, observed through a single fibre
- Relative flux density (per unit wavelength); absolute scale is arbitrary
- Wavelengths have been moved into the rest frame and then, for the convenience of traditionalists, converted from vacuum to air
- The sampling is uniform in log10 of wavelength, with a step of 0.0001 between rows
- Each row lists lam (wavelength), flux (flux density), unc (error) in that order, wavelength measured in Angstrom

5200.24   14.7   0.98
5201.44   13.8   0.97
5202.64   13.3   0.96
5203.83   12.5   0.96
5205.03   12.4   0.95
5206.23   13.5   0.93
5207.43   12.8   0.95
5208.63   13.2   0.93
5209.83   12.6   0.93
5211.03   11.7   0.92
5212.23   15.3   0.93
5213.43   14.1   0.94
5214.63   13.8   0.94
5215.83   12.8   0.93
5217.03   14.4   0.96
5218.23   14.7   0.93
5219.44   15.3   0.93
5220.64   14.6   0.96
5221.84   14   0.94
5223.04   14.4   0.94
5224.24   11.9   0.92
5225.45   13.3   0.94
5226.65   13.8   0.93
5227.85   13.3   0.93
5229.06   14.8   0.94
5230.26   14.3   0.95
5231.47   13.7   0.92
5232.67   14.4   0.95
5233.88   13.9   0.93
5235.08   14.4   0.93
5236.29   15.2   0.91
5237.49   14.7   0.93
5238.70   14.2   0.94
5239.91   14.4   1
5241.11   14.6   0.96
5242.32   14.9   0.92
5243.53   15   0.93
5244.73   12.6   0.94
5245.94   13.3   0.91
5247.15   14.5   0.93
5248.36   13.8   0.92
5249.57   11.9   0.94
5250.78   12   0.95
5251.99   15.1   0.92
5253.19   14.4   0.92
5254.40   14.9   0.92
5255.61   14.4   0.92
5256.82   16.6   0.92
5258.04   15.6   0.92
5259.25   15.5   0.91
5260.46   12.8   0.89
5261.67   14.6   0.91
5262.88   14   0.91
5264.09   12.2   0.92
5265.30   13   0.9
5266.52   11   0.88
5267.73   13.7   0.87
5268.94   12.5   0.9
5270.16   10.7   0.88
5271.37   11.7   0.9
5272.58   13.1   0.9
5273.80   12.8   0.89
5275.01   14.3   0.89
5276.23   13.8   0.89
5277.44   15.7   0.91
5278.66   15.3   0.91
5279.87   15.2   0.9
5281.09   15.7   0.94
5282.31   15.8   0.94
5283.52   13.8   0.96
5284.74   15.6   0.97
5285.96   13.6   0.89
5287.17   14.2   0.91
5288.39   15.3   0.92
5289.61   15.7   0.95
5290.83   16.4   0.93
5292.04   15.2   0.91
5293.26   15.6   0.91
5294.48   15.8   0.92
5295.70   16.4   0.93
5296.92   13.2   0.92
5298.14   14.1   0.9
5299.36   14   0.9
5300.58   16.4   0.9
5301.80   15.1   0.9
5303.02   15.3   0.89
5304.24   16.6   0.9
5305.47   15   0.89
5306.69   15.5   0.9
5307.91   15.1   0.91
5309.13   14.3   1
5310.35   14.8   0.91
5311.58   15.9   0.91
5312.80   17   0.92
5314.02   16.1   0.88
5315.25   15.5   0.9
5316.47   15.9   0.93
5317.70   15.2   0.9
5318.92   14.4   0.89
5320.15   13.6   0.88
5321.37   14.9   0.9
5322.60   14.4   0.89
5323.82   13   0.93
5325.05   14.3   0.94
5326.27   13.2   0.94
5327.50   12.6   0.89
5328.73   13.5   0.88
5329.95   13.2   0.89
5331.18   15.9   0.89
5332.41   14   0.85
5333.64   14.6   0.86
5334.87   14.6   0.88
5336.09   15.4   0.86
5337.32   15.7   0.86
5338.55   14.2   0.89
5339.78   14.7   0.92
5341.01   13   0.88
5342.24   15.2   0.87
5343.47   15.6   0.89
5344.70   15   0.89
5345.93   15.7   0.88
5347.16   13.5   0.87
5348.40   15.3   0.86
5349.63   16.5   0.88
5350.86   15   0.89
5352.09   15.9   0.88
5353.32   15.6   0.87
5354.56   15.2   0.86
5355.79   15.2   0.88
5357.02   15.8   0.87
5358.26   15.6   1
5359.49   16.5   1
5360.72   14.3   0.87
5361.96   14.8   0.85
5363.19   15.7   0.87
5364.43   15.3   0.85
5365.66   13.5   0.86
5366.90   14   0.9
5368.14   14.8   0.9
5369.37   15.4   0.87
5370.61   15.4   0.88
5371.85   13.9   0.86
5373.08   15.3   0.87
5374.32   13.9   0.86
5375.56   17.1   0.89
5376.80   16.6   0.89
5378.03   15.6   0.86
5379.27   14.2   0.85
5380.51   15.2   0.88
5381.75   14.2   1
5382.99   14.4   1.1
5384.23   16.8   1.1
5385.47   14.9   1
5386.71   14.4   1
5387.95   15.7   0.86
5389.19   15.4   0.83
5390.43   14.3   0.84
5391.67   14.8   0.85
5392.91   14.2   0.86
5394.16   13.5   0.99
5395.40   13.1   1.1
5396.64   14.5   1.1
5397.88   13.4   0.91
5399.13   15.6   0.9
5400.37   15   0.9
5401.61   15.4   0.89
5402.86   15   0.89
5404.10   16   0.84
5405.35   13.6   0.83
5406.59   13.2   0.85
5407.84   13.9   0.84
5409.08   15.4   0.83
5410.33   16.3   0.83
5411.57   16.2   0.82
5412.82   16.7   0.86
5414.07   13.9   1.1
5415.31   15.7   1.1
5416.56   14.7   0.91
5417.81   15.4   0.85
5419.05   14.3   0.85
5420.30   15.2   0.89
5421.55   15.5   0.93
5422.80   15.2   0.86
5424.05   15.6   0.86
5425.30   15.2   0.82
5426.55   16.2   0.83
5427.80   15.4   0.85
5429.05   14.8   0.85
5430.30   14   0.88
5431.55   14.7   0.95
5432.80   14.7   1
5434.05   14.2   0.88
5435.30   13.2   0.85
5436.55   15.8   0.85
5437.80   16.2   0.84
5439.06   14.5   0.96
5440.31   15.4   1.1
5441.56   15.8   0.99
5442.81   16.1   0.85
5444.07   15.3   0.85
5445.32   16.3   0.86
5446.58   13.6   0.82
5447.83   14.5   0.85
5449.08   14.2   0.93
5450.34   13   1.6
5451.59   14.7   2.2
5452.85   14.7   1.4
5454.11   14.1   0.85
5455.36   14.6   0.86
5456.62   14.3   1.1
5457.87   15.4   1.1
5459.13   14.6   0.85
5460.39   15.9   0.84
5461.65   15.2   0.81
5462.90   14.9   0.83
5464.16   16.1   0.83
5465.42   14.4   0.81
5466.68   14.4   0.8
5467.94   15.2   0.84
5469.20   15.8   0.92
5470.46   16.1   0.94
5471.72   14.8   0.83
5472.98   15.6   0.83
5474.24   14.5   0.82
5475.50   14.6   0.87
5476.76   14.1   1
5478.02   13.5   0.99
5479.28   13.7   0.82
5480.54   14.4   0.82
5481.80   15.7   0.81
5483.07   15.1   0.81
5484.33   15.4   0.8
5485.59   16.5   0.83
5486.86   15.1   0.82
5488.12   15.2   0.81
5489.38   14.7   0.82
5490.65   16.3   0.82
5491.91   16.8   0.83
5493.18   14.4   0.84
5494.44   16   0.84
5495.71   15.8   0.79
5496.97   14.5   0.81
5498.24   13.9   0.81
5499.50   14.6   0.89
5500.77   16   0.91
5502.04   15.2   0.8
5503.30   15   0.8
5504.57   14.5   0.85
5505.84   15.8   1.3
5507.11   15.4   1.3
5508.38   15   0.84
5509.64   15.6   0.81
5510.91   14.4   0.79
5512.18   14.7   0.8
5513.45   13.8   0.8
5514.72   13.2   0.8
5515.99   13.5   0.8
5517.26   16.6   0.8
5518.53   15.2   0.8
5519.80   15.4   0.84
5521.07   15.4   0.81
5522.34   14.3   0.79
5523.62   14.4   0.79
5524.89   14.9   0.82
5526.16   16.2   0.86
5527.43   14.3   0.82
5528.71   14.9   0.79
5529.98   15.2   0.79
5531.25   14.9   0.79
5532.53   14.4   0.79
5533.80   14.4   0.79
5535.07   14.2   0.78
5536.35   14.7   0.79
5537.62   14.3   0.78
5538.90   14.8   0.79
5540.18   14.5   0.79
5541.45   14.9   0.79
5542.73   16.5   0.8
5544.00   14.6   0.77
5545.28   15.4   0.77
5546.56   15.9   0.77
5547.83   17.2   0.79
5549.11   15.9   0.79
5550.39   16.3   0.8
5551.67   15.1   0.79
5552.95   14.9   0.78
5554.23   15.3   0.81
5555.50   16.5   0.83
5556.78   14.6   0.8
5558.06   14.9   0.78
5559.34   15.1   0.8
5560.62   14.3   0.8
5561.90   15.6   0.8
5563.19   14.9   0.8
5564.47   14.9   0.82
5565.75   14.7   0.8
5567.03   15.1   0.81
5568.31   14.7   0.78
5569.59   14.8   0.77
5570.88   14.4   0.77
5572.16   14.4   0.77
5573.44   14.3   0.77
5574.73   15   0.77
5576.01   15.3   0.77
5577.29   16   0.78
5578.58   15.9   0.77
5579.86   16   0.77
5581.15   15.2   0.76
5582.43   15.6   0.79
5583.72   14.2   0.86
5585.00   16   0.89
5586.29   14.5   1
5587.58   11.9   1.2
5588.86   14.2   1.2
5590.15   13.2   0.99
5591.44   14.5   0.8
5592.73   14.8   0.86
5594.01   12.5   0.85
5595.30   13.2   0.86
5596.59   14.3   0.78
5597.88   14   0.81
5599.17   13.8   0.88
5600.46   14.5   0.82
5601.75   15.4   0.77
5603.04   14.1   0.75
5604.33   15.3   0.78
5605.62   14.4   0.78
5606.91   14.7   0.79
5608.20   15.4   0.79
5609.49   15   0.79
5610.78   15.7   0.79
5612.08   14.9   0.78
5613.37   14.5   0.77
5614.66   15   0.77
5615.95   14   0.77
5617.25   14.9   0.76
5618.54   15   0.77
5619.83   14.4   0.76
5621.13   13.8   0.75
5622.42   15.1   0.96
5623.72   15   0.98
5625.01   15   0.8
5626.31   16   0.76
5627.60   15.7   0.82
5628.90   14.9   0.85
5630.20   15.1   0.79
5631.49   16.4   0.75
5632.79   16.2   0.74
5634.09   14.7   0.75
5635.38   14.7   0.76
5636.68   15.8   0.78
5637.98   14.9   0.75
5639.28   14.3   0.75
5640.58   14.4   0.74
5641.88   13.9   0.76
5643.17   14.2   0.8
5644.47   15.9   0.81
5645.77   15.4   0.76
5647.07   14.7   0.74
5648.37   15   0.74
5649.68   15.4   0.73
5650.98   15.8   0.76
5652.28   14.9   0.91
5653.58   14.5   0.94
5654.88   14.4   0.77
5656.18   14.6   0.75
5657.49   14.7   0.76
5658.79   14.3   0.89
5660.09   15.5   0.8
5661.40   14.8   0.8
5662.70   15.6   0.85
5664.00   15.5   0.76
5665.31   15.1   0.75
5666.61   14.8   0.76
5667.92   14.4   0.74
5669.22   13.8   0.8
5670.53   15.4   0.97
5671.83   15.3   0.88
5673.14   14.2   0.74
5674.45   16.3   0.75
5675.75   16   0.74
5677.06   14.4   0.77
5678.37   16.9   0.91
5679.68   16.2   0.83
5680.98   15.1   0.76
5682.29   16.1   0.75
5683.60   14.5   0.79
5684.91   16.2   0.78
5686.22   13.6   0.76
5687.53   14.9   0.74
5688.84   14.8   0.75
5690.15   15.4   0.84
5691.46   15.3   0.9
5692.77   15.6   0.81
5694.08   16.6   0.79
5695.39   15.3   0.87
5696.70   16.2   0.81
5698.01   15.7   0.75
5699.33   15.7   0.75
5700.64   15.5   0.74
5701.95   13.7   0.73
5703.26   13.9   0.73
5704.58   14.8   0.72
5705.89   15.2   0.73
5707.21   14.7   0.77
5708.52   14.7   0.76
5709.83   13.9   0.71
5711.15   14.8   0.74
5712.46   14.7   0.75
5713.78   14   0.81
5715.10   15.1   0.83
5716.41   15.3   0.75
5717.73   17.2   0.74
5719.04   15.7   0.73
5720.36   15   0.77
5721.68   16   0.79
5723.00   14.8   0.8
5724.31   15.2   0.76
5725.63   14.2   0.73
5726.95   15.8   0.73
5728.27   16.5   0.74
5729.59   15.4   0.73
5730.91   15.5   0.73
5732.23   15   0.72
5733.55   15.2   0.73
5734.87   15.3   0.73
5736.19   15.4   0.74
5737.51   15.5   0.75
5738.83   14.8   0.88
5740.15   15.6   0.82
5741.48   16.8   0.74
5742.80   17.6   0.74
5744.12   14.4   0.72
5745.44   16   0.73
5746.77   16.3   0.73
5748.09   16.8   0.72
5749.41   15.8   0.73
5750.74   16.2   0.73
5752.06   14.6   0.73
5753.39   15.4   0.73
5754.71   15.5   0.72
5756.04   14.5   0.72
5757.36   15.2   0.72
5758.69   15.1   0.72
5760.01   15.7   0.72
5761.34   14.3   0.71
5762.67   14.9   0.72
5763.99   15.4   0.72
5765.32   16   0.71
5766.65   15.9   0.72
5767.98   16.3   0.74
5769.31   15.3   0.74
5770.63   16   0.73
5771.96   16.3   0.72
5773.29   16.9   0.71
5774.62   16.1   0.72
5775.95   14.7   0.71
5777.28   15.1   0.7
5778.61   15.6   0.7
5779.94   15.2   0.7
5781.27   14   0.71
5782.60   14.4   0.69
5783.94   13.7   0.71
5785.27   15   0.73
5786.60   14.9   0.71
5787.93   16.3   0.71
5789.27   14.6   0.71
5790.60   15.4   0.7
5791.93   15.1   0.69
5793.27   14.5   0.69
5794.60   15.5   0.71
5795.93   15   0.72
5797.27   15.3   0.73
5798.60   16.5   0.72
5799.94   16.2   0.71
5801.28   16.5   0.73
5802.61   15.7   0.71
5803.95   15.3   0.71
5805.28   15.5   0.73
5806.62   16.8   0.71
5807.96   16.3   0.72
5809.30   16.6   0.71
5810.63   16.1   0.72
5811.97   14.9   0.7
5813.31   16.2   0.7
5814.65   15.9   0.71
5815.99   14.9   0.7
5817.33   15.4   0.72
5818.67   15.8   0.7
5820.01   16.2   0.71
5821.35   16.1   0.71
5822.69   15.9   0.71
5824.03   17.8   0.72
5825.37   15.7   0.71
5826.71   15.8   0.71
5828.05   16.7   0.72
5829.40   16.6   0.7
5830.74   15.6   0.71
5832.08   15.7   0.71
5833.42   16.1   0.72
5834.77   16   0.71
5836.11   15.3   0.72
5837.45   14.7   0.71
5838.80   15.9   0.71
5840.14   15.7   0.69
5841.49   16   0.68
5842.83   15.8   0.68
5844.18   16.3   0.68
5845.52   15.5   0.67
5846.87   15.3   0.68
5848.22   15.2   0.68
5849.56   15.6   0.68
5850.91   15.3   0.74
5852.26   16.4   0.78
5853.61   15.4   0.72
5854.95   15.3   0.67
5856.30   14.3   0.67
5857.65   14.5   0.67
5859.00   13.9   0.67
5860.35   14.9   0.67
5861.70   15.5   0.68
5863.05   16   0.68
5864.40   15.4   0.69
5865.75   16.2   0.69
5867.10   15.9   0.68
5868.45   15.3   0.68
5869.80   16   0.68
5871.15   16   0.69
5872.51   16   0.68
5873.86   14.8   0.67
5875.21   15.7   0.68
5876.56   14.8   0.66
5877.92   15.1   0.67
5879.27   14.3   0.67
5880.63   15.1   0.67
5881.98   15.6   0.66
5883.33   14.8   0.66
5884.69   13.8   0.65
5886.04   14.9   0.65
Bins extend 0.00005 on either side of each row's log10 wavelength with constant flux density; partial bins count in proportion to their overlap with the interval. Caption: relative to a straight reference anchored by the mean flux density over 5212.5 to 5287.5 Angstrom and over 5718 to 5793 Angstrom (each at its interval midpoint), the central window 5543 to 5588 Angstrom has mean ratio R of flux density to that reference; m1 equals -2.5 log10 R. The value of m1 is -0.02 mag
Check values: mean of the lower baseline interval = 14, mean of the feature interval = 15.2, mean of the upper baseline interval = 15.4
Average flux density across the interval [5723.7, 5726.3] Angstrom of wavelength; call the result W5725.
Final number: 14.7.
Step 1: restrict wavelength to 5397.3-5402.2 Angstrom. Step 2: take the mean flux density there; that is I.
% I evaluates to 14.9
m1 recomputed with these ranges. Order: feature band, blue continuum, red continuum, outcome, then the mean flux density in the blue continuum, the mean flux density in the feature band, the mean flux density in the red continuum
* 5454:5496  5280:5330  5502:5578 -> -0.008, 14.9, 15.1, 15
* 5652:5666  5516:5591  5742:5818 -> 0.025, 15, 14.9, 15.5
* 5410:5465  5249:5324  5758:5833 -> -0.013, 14.5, 15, 15.6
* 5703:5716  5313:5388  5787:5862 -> 0.063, 14.9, 14.6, 15.7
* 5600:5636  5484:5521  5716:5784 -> 0.022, 15.1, 15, 15.5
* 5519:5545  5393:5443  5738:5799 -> 0.017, 14.9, 14.9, 15.4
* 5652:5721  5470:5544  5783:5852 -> 0.020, 15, 15.1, 15.7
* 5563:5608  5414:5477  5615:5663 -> 0.027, 15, 14.6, 15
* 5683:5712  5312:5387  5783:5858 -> 0.030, 14.9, 15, 15.7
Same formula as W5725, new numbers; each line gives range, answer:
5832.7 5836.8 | 15.8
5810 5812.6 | 15.5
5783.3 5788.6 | 15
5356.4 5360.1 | 16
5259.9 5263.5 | 13.8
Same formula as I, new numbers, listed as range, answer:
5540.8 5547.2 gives 15.5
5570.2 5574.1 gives 14.3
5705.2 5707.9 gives 15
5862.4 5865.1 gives 15.7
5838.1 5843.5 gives 15.8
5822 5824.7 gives 16.9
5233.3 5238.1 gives 14.6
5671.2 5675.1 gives 15.3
